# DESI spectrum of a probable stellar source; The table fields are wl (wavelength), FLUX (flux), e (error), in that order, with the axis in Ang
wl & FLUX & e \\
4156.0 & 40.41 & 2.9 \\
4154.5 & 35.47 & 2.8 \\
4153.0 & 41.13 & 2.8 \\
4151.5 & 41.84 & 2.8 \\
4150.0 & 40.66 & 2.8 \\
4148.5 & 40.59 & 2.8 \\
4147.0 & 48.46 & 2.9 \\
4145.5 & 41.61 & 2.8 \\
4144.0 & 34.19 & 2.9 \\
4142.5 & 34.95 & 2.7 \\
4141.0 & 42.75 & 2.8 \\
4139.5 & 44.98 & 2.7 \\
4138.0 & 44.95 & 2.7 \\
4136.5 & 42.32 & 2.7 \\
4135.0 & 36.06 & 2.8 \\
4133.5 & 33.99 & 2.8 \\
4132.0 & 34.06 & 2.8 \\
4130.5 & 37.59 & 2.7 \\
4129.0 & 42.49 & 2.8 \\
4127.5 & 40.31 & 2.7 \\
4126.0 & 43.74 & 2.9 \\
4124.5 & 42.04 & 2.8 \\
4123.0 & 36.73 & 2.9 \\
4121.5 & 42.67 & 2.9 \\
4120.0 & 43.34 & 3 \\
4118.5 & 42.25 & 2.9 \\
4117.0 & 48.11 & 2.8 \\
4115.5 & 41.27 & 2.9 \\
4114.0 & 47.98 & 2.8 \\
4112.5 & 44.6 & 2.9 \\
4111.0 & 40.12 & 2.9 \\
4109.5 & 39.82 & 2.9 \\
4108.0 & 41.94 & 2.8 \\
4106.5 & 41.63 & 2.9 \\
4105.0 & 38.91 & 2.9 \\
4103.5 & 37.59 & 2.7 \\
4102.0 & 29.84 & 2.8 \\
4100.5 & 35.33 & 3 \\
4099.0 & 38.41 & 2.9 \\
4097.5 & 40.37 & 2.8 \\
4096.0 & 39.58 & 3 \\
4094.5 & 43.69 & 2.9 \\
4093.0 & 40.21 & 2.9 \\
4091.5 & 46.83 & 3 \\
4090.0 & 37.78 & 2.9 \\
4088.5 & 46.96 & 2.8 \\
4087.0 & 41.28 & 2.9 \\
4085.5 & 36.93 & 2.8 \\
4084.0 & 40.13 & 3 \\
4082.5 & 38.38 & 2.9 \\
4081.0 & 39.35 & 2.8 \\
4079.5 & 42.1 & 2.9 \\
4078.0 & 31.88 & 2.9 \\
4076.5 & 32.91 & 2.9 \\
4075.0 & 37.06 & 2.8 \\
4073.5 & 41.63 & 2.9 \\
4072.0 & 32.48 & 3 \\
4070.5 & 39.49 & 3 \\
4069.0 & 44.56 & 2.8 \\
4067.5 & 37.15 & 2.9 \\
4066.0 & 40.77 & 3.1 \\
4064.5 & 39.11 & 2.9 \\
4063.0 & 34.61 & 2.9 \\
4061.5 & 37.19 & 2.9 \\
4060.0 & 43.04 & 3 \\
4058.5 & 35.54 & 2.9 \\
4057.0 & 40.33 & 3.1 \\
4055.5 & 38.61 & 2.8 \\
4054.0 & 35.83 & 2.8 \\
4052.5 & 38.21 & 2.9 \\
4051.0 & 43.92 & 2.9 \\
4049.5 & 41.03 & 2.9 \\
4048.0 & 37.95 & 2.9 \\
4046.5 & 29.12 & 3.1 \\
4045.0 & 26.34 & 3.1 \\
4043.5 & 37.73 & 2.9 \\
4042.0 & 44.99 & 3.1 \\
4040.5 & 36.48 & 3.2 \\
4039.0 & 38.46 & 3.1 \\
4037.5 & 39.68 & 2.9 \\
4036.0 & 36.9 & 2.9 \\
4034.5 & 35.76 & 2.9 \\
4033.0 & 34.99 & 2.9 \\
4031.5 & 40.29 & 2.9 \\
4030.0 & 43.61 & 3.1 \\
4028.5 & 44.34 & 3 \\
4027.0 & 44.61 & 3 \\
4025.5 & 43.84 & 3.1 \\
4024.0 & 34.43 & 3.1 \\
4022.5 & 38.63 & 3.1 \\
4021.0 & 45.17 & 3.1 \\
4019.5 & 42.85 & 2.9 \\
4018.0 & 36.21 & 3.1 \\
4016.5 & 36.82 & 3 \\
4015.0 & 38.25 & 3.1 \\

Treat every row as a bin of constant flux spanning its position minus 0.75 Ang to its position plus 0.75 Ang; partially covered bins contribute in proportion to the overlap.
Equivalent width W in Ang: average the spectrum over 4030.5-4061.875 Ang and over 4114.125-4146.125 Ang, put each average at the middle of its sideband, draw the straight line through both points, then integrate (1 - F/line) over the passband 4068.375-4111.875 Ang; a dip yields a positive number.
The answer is 0.1 Ang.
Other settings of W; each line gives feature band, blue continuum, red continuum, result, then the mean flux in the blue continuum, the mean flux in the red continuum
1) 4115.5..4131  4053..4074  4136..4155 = -0.59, 38.6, 41.1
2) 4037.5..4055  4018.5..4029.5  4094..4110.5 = 1.54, 41.9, 38.8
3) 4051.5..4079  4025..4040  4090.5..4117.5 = 1.73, 40.1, 40.8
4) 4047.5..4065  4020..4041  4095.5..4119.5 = 0.57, 39.9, 40.5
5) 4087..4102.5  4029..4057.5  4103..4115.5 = 0.26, 37.9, 41.6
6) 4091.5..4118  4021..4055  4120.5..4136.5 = -1.15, 38.7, 39.2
